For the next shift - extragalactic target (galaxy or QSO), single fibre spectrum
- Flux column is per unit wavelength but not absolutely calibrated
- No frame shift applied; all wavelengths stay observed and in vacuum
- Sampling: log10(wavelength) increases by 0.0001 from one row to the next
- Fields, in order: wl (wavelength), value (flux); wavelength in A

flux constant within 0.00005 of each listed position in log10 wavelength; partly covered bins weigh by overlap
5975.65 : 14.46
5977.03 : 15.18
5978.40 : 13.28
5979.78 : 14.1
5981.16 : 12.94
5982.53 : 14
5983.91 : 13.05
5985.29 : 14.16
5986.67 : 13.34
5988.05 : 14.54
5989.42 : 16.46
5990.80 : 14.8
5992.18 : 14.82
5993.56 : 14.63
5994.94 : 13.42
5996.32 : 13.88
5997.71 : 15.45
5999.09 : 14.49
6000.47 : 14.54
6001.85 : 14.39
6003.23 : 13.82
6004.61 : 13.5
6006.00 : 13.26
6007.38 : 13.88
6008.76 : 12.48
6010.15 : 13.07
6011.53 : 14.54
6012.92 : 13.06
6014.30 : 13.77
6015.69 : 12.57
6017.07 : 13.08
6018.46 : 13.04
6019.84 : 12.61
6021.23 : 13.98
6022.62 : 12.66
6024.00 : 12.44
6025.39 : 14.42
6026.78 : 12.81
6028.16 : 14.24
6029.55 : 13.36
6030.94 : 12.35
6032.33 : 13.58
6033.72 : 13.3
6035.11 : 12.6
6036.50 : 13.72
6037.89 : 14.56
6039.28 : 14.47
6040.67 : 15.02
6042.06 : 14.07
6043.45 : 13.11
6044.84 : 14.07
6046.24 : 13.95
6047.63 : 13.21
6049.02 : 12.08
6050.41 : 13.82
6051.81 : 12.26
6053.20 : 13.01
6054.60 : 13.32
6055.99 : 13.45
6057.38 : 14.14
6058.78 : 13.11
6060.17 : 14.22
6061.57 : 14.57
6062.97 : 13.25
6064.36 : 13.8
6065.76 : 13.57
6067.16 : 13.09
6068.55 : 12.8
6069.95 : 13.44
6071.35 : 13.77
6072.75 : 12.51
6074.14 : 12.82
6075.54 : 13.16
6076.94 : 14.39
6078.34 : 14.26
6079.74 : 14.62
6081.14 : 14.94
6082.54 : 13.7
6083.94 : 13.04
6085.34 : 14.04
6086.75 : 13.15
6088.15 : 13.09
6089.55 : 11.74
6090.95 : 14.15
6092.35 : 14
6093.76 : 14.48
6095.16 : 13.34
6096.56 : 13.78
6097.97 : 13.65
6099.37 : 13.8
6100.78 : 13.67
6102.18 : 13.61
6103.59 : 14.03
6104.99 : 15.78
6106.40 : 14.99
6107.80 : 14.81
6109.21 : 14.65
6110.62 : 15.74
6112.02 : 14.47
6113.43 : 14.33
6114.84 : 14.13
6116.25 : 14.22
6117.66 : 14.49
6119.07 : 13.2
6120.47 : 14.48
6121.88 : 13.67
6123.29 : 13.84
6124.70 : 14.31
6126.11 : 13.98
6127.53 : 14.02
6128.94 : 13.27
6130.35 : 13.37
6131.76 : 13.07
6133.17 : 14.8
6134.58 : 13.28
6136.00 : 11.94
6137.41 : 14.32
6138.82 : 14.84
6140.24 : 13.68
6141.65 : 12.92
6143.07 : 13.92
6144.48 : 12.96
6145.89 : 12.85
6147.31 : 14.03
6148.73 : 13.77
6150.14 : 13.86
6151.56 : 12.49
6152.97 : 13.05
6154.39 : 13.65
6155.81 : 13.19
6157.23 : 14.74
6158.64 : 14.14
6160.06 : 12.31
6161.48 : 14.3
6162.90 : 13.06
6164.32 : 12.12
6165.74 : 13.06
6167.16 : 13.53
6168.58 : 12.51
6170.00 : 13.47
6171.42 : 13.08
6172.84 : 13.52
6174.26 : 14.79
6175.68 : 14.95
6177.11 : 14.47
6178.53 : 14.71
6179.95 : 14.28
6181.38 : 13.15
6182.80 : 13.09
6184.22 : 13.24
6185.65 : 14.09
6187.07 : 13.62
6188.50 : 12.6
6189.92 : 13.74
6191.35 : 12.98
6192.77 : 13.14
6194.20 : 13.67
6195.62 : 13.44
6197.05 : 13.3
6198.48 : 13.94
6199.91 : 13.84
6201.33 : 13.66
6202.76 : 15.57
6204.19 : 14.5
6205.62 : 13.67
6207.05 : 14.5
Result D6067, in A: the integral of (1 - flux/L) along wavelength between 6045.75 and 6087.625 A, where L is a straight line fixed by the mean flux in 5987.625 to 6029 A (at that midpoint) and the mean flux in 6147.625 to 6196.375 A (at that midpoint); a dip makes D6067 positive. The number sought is 0.6 A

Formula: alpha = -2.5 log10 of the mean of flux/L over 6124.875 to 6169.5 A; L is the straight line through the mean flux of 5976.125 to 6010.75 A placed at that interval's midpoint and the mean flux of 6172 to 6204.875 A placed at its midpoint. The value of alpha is 0.034 mag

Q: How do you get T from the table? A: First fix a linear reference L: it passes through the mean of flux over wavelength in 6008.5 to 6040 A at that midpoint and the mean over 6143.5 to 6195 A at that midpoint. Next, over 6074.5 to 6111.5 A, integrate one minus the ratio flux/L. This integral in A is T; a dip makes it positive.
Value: -1.6 A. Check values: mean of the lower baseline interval 13.3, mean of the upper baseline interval 13.5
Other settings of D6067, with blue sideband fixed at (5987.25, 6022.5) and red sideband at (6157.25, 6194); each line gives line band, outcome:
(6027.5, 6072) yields 0.9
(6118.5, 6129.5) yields -0.2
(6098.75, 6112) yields -0.8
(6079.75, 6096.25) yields 0.1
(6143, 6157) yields 0.2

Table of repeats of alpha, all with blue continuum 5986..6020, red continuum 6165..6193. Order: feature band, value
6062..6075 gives 0.04 mag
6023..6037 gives 0.05 mag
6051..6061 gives 0.04 mag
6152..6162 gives 0.00 mag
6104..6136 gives -0.04 mag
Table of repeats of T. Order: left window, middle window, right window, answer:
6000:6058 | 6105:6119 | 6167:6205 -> -1.1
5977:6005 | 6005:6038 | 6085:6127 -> 2.1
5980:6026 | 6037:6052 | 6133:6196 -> 0.0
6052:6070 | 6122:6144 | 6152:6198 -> -0.3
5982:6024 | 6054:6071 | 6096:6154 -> 0.4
